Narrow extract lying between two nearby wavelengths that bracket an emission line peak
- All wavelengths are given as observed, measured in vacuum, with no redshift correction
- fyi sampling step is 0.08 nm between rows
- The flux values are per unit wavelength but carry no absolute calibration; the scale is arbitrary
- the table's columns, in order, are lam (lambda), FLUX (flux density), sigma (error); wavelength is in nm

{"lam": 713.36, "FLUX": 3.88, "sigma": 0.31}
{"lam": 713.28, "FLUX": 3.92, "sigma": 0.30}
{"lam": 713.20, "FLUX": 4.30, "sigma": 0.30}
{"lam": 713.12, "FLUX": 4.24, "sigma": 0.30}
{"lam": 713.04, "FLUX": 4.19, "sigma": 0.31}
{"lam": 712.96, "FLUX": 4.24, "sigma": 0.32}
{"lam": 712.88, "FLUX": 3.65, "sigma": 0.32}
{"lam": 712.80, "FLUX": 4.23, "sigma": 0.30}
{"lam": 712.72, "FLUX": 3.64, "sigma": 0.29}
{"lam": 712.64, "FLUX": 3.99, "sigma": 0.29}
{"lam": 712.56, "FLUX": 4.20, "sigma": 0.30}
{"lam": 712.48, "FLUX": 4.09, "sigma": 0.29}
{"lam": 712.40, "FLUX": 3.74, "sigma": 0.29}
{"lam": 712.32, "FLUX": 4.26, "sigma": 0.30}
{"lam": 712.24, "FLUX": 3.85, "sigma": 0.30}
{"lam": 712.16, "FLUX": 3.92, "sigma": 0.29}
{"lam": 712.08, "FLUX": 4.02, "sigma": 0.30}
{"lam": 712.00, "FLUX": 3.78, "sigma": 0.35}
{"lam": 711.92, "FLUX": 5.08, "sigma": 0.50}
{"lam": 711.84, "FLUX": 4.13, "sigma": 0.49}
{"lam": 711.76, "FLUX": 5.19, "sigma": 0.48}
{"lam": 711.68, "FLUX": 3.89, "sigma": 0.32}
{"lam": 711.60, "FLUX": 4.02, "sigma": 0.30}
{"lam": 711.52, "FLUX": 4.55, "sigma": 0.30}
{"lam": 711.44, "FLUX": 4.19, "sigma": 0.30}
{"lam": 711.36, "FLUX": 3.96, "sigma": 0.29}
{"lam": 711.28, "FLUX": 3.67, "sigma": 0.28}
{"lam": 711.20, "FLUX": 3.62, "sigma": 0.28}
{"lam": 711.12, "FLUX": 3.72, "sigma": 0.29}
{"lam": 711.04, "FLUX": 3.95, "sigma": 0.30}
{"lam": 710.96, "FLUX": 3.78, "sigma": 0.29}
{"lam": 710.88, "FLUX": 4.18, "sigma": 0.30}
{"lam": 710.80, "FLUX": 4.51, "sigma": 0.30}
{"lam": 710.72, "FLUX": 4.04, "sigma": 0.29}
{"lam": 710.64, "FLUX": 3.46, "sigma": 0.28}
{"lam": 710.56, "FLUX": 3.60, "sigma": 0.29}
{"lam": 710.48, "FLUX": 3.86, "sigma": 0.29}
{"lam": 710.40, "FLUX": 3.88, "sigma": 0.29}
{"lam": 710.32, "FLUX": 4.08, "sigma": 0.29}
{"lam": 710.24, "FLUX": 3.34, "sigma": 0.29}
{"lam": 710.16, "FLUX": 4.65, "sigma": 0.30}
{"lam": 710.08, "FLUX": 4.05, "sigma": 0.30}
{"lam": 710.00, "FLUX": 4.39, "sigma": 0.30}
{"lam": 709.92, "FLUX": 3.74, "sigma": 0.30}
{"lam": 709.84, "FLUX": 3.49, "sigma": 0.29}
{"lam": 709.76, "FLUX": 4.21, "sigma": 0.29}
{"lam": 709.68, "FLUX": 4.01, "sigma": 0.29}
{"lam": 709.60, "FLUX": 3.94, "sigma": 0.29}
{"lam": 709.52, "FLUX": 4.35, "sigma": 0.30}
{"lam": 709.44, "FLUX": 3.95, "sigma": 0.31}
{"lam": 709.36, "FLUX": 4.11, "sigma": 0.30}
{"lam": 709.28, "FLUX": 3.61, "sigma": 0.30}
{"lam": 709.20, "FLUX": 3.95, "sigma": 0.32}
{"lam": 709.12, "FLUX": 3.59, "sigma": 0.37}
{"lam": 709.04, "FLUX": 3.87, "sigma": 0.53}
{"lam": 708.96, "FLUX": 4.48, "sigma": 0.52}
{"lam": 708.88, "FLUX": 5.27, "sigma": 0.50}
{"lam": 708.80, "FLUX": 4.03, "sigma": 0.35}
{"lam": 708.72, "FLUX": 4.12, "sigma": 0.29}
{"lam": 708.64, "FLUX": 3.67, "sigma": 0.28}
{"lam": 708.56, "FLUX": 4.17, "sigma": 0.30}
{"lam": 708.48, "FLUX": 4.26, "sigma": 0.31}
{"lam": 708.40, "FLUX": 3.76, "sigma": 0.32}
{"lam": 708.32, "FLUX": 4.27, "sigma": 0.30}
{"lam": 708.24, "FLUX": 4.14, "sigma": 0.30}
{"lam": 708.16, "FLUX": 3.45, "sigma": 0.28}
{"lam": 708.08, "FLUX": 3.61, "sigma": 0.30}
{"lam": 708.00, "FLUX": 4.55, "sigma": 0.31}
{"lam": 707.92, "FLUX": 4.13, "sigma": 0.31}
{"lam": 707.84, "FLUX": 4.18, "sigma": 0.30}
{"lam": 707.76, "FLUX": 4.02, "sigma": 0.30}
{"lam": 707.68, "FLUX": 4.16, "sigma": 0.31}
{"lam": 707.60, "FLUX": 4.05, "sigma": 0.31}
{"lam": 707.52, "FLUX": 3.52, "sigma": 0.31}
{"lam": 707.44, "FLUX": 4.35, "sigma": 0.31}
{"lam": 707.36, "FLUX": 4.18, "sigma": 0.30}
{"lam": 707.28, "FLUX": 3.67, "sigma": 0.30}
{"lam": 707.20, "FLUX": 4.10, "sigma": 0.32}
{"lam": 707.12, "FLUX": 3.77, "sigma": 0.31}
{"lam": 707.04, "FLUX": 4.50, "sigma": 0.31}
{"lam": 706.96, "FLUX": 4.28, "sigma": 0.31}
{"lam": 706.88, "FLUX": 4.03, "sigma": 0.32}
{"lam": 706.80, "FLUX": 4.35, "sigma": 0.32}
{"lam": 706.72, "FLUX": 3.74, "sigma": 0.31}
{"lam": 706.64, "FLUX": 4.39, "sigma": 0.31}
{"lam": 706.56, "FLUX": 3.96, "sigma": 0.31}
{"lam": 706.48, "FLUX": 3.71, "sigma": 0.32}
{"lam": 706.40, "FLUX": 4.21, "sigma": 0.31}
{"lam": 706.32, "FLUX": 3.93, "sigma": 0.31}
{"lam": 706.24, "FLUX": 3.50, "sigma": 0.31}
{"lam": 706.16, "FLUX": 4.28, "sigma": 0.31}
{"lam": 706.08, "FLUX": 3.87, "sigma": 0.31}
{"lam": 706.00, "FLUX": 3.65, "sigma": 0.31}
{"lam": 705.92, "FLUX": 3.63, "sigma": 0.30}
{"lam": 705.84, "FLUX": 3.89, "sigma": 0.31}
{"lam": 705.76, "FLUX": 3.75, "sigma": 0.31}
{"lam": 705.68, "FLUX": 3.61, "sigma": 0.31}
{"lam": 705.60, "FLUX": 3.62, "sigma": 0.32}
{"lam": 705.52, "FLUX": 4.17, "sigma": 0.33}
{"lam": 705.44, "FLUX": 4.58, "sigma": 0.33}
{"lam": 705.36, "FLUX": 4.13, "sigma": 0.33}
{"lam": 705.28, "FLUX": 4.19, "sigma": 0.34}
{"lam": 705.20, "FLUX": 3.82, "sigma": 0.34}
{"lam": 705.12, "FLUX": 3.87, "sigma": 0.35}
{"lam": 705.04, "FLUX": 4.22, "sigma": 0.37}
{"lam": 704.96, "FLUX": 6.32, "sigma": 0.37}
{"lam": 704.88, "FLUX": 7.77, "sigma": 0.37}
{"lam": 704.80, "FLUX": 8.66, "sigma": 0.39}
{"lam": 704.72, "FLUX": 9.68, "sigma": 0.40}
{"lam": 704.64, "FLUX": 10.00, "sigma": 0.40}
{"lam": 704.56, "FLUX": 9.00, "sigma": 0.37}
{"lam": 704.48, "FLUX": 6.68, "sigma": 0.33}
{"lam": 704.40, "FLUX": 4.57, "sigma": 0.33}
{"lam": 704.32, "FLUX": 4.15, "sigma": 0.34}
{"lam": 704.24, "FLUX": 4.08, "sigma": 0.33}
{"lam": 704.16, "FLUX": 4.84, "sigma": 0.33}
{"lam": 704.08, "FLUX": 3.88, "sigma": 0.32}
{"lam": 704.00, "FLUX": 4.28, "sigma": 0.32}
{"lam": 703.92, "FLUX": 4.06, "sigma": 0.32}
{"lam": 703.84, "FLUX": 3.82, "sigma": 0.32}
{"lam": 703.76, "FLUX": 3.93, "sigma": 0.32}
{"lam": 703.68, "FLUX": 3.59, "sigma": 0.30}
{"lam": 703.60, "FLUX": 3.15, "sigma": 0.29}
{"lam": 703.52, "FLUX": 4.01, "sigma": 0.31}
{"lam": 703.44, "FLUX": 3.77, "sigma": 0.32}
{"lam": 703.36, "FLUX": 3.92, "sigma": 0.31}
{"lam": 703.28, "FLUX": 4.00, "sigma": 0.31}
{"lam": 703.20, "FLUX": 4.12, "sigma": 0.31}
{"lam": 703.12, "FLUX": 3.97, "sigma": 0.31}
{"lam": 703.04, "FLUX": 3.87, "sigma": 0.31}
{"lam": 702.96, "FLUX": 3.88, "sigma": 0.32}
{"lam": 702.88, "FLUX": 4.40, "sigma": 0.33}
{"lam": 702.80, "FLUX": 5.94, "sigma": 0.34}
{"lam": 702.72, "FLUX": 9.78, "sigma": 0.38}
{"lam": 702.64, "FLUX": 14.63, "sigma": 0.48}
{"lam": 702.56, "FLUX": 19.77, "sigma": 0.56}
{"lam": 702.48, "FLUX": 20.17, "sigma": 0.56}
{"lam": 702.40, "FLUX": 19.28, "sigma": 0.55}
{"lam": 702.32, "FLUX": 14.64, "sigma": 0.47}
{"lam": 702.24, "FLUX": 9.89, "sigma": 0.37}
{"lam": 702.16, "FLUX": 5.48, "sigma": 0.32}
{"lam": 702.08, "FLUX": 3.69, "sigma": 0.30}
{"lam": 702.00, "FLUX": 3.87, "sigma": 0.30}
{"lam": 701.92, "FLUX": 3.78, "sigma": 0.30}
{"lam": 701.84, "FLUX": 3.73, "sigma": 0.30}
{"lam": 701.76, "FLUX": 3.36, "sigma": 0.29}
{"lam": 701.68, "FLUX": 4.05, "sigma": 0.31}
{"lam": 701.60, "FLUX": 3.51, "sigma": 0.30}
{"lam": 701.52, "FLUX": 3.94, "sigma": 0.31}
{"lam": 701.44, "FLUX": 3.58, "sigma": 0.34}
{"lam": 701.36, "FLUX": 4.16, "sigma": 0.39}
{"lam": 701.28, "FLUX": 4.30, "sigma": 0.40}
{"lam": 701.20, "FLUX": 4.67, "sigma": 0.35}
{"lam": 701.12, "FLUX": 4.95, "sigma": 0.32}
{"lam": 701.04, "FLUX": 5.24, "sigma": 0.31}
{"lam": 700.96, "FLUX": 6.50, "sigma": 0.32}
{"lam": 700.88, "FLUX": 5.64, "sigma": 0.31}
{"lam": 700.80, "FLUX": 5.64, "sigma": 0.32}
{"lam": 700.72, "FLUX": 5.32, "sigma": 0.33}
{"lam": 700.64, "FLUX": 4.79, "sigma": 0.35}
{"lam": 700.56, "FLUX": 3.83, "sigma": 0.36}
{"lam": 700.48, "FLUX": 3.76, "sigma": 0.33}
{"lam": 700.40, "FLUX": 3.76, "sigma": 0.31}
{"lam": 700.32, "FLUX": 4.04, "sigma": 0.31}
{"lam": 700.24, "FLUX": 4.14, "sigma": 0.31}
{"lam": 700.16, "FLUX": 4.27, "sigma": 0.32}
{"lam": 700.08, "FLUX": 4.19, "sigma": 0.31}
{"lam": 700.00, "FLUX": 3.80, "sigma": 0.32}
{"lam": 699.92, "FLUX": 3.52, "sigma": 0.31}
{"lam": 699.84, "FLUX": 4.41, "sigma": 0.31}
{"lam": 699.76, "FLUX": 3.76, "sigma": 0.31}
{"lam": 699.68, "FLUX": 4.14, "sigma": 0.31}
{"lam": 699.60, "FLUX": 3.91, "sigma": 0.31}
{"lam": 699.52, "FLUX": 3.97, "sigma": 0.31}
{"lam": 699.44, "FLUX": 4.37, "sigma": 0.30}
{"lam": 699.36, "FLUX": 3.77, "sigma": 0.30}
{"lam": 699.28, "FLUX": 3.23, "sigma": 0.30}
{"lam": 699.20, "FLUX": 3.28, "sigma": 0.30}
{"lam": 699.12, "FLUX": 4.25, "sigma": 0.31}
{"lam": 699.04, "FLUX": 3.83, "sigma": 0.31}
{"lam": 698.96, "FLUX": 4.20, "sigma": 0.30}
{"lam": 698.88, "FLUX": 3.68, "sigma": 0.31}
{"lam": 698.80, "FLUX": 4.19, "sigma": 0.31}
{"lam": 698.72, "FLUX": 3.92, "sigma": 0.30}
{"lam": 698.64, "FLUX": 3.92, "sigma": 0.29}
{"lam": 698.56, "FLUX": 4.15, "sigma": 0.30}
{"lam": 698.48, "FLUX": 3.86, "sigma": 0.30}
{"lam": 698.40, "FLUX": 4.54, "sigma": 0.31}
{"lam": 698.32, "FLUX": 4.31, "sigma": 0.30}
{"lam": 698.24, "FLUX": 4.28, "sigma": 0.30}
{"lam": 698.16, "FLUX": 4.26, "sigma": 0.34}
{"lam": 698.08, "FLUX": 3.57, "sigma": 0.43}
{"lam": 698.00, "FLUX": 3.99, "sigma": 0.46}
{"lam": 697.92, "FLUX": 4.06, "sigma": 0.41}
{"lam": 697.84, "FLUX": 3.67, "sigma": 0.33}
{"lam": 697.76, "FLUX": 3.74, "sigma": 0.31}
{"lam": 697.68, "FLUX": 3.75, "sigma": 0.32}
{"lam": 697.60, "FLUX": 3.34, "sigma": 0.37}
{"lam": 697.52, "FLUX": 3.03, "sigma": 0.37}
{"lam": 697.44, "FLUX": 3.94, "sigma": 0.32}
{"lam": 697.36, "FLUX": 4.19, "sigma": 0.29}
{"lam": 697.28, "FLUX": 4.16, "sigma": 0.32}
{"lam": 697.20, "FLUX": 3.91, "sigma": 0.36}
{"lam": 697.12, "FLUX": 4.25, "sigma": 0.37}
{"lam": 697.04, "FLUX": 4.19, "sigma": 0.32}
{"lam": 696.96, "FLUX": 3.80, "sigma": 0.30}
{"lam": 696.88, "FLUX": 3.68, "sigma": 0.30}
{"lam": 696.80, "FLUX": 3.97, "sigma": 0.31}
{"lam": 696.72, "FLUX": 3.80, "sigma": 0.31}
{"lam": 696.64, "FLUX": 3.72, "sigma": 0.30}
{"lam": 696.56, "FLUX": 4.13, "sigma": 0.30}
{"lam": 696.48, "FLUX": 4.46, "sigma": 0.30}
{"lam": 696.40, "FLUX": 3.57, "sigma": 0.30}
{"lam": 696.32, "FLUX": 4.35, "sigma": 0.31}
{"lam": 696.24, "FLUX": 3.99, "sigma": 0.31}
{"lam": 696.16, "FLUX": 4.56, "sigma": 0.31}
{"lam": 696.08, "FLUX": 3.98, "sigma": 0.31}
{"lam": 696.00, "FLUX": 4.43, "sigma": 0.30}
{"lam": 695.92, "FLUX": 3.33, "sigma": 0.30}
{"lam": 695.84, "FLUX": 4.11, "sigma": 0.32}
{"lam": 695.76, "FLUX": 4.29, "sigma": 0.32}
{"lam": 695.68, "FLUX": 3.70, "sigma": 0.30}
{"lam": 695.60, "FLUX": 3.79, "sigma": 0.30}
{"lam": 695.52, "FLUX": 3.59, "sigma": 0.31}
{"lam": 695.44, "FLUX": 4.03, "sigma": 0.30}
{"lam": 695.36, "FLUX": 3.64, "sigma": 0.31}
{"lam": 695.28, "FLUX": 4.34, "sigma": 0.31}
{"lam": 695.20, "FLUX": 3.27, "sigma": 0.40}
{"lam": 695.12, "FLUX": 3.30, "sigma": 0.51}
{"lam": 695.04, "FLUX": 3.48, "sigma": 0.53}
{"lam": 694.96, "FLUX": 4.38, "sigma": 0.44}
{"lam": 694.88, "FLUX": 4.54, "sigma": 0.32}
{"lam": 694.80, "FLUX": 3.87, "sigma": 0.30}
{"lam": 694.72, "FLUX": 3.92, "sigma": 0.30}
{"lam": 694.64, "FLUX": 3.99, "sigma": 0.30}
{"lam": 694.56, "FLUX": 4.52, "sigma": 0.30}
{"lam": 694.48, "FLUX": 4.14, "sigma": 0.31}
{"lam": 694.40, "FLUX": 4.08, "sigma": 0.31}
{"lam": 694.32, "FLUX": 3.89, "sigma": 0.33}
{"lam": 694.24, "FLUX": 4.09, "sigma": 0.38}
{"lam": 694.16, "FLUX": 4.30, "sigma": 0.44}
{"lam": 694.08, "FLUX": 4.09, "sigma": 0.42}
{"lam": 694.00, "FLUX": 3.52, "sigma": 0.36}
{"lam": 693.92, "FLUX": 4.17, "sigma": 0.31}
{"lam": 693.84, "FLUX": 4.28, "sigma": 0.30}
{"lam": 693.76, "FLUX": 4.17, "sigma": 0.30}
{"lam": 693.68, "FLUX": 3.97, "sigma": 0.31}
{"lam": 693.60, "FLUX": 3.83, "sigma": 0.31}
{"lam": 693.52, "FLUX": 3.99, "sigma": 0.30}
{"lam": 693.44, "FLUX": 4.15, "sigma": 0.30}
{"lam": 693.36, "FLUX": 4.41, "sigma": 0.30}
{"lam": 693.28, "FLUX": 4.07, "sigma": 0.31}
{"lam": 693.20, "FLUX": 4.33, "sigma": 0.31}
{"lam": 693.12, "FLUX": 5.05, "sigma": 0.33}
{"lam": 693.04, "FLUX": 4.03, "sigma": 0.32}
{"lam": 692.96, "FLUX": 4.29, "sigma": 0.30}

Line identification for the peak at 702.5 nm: H-alpha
